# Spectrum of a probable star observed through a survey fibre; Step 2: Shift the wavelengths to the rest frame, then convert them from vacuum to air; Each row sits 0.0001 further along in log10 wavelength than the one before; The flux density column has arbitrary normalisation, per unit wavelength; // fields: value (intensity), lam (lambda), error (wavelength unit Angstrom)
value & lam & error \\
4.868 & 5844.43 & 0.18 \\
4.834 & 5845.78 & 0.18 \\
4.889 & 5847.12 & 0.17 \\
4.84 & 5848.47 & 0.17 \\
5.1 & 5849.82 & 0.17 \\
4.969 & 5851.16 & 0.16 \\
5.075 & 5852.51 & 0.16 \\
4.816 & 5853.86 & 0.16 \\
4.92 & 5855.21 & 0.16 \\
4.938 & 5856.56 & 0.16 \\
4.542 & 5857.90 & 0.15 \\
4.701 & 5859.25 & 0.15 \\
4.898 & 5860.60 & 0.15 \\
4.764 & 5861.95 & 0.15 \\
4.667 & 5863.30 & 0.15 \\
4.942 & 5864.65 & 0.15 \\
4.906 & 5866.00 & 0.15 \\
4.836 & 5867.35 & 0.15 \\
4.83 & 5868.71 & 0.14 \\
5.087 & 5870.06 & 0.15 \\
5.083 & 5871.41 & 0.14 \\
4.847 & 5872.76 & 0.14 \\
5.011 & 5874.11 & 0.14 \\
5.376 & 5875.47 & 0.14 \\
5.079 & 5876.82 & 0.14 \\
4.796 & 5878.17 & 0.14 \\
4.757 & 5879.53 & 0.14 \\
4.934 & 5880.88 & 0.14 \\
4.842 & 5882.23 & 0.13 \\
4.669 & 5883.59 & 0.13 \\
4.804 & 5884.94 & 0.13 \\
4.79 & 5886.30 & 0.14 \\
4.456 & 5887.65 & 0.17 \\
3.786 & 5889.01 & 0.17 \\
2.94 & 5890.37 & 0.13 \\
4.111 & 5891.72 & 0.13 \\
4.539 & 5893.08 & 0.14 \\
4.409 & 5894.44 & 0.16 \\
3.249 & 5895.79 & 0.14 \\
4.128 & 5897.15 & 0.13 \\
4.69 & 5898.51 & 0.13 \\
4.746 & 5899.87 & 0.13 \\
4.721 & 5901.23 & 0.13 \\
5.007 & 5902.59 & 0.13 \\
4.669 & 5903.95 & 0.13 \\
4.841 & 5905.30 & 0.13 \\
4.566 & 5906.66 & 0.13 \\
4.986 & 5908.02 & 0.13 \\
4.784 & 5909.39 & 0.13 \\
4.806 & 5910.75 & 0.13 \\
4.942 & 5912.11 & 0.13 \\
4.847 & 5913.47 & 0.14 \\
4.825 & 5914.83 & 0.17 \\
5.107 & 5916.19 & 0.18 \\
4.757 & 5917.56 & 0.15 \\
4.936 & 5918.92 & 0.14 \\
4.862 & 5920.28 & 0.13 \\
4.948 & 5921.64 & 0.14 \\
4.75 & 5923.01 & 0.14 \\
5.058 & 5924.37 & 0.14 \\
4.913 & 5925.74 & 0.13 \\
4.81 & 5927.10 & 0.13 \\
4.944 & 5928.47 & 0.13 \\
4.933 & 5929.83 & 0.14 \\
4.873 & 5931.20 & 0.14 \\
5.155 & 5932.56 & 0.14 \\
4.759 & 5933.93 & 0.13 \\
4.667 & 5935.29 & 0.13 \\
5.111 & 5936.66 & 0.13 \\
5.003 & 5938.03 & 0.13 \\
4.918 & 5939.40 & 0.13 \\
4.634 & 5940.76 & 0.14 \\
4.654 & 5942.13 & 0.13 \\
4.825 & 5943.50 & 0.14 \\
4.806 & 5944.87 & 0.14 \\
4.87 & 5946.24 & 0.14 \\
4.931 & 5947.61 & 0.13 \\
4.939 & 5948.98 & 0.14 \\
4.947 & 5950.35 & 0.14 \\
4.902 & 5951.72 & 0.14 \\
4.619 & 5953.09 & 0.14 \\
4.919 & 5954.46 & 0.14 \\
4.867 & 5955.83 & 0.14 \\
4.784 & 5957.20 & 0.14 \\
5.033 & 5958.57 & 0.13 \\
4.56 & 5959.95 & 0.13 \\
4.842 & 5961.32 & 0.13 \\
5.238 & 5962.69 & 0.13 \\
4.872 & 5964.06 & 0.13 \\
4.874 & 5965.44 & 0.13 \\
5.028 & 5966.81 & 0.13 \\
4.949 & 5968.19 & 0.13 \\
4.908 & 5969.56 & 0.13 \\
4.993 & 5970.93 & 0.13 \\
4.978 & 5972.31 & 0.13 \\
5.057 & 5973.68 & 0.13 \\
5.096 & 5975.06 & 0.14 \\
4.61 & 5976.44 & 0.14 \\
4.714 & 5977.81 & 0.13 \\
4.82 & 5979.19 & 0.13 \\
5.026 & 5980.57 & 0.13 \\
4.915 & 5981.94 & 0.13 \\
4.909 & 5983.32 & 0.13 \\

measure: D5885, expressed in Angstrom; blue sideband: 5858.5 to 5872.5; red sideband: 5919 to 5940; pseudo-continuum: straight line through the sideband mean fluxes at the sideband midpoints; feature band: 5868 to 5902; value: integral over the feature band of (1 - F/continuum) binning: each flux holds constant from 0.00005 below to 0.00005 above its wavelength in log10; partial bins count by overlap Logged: 2.04 Angstrom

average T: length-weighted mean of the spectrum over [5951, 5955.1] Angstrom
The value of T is 4.82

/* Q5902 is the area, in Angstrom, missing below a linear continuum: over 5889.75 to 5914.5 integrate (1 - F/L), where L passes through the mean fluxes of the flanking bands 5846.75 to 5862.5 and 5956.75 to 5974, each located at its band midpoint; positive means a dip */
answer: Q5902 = 2.0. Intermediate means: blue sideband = 4.87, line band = 4.51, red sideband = 4.93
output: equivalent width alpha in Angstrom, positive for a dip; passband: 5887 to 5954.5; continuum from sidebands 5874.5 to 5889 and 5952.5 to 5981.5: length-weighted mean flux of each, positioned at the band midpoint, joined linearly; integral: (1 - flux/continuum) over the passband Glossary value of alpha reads 1.90 Angstrom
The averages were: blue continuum 4.8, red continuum 4.9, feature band 4.71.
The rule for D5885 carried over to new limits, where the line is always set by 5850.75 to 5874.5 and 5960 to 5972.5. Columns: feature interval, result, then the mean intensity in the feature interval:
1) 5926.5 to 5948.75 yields 0.3 Angstrom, 4.87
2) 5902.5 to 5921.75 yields 0.2 Angstrom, 4.85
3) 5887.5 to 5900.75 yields 2.2 Angstrom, 4.1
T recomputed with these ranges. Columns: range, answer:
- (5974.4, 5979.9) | 4.81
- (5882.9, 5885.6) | 4.74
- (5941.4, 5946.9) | 4.78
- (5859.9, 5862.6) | 4.83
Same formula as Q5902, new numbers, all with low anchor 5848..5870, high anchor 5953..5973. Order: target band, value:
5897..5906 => 0.3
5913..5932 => 0.0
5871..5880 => -0.2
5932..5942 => 0.0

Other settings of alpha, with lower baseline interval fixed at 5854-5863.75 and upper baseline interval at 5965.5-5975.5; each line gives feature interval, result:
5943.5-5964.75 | 0.4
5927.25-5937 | 0.0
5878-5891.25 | 1.0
